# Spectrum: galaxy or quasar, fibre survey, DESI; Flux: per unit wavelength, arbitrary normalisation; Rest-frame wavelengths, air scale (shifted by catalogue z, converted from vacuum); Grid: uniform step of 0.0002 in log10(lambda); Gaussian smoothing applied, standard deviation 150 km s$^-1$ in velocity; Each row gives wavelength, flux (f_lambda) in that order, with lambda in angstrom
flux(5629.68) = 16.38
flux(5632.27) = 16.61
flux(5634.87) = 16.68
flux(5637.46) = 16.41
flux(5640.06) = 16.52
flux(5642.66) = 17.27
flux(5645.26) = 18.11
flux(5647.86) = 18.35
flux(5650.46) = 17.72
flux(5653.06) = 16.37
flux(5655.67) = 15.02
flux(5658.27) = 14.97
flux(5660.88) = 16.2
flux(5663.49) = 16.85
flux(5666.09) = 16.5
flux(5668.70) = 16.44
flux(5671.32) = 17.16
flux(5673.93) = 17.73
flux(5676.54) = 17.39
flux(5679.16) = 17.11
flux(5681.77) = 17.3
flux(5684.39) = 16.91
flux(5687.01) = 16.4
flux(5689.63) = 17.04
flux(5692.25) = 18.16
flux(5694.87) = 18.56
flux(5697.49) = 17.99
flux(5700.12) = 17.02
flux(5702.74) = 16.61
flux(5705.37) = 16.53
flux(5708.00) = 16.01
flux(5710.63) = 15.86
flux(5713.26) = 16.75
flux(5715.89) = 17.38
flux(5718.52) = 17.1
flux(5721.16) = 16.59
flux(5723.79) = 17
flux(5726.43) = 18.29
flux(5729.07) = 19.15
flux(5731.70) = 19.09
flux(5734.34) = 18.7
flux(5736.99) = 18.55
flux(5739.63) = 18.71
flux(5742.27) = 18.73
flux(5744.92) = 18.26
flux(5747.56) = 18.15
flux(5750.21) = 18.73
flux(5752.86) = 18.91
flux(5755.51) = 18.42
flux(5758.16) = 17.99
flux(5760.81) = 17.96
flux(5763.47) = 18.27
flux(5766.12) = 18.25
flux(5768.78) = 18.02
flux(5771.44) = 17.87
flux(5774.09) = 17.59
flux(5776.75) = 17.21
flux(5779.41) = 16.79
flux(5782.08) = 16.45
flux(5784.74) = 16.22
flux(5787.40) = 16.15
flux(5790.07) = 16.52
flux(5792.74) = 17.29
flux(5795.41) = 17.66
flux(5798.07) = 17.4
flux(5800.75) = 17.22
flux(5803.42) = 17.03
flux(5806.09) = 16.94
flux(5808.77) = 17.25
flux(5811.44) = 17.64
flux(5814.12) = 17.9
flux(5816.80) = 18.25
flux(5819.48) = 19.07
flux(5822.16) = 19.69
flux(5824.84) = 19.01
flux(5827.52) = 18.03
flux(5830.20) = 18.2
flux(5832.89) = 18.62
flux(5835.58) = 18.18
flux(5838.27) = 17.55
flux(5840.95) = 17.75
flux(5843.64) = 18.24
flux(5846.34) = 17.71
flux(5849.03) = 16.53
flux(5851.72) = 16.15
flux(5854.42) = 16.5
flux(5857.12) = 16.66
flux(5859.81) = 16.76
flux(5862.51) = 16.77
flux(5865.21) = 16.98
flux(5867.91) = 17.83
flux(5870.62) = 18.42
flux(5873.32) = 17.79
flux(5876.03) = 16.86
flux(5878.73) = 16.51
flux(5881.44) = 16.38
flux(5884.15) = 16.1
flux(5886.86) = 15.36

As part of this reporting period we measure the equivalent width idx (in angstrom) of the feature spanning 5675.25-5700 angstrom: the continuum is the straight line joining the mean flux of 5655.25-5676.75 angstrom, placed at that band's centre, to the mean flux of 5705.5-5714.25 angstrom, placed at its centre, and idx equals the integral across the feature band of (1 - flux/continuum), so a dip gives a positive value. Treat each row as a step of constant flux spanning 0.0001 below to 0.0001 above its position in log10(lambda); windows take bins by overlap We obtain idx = -1.6 angstrom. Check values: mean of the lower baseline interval 16.5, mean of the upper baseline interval 16.2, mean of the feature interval 17.4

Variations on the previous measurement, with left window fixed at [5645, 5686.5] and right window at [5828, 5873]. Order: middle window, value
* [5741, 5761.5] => -1.5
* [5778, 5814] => 0.6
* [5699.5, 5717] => 0.4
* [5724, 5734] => -0.9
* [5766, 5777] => -0.4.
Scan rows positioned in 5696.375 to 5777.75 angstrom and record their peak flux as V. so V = 19.15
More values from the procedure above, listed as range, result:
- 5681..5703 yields 18.56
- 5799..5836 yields 19.69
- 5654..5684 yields 17.73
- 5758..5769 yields 18.27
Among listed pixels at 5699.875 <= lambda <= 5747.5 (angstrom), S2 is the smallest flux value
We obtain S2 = 15.86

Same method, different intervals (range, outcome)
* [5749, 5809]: 16.15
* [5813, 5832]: 17.9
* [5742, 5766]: 17.96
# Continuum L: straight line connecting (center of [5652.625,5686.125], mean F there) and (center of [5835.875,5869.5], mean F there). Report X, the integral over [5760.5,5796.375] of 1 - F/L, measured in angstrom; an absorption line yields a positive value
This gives -0.7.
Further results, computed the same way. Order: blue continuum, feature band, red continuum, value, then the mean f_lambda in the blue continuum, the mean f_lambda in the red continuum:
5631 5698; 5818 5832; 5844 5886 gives -1.5 angstrom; 17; 16.9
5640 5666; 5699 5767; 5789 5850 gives -2.1 angstrom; 16.7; 17.8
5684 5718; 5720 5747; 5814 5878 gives -1.8 angstrom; 17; 17.7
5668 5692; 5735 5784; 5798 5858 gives -1.7 angstrom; 17.1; 17.7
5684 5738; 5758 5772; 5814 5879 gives -0.4 angstrom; 17.4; 17.7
